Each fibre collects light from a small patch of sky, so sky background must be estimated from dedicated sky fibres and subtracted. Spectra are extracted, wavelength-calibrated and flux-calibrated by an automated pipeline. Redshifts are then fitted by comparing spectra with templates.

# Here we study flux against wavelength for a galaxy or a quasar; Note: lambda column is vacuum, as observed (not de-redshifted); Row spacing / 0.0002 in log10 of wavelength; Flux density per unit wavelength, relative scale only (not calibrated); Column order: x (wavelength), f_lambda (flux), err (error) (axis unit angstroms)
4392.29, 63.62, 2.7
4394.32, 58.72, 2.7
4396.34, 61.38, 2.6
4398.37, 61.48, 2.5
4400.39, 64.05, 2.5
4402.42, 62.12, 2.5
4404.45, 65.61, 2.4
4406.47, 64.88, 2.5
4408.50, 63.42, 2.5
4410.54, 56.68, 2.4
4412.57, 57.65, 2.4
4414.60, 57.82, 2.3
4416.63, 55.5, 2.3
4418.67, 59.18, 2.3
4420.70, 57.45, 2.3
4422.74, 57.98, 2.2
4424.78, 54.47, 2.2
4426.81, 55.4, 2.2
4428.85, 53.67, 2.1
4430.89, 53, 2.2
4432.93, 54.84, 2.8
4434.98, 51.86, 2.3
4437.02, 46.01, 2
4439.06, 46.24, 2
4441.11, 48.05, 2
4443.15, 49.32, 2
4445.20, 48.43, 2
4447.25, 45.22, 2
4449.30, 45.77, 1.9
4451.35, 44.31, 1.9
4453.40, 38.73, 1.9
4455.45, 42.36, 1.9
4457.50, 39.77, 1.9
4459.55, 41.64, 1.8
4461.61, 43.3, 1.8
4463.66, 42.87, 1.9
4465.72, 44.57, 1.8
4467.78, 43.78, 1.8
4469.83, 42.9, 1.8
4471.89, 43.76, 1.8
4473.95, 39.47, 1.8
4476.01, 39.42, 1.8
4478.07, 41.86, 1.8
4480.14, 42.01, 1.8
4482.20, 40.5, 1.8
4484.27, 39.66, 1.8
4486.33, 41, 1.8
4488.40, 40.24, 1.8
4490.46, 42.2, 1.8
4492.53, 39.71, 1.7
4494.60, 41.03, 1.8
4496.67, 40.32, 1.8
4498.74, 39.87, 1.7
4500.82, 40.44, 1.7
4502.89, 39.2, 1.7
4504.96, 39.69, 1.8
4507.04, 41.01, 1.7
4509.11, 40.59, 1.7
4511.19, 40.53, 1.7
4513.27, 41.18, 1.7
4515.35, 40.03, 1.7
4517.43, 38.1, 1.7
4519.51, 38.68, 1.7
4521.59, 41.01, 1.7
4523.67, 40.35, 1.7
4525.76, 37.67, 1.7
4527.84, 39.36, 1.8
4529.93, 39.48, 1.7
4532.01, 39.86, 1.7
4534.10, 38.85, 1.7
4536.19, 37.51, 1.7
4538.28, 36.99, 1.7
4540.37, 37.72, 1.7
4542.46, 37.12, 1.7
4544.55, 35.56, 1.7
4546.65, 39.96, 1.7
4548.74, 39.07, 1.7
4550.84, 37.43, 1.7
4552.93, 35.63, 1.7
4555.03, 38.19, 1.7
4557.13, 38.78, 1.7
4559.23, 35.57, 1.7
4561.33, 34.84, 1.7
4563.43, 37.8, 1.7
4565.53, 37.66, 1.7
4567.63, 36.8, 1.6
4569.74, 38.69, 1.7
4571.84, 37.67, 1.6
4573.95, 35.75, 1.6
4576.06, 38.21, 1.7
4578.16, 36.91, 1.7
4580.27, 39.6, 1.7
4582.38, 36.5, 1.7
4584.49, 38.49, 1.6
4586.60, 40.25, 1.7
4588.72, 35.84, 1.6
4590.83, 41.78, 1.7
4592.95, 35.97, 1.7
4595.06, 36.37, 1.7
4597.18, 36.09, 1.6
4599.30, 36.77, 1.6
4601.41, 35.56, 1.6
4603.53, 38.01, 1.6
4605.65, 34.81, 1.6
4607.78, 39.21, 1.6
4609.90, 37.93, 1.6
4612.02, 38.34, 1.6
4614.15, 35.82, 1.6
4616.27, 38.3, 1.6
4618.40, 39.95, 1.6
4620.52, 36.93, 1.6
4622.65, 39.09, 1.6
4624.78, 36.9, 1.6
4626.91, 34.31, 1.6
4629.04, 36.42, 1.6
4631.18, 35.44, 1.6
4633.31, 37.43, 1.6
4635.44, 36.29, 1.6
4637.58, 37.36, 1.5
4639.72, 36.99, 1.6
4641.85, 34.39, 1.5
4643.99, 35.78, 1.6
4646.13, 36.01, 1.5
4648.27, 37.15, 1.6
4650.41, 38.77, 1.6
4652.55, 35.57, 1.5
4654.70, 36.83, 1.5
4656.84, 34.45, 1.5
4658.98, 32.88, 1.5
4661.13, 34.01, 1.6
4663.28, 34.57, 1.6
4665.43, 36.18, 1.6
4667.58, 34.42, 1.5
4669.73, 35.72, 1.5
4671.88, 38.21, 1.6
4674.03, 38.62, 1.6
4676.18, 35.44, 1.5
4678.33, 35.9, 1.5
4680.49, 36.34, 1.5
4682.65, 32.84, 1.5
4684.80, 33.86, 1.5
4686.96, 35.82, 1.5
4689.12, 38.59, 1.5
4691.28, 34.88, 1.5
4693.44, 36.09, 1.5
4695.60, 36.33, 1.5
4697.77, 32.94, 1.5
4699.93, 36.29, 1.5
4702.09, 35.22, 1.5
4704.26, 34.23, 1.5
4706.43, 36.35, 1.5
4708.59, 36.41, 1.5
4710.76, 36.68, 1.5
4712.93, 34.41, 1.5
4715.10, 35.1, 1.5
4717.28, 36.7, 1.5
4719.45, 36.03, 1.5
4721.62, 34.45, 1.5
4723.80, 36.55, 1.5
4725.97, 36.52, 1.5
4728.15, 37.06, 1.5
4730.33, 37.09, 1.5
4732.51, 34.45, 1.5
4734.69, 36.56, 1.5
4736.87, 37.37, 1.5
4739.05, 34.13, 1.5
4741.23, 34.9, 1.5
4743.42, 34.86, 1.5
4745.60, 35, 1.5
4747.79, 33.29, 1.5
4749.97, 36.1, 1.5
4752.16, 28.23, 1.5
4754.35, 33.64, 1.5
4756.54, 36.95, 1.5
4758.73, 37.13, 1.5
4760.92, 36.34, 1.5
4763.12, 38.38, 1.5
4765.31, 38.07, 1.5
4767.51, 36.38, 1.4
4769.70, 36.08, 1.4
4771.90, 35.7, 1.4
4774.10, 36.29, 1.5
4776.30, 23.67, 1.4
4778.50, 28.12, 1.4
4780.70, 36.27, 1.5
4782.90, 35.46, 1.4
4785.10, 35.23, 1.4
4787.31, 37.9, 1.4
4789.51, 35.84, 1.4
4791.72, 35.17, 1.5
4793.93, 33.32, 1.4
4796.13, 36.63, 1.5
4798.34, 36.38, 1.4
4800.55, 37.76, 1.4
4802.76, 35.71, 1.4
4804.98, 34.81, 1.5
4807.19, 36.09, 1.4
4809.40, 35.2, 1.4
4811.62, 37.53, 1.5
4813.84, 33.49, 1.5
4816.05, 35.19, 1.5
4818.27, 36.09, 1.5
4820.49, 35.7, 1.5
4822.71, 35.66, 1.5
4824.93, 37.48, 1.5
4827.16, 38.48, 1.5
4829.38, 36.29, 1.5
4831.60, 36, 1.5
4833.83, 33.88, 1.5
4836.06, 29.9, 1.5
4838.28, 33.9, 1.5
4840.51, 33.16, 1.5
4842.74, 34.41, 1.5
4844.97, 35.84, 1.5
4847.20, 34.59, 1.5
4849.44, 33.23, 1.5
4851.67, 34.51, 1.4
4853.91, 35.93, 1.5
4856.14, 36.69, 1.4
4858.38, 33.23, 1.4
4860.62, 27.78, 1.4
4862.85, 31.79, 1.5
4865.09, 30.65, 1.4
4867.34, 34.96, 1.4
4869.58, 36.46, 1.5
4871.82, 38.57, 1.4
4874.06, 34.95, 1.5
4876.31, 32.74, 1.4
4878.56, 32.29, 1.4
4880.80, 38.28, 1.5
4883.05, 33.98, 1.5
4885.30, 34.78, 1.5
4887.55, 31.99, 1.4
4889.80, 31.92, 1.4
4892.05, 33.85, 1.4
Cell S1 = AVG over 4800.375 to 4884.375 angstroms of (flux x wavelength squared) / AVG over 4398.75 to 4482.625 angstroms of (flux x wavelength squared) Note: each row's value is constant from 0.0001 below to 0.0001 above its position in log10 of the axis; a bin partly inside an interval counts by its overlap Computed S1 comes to 0.83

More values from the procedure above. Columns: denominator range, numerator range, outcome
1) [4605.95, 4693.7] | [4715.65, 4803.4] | 1.02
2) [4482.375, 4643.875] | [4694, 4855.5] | 1.01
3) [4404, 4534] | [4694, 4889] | 0.89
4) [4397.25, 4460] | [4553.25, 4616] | 0.76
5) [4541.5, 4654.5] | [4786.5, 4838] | 1.05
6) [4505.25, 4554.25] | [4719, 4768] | 1.01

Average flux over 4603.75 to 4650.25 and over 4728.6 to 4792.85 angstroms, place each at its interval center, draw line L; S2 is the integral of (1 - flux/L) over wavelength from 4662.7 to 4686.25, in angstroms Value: 0.4 angstroms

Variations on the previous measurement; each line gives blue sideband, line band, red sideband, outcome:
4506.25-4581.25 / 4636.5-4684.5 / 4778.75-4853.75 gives 1.58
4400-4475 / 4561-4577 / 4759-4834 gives 2.79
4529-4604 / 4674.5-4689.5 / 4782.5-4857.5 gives 0.43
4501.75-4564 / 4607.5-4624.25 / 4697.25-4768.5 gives -0.34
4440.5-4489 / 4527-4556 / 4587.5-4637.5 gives 1.33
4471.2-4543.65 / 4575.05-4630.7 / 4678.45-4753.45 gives 0.51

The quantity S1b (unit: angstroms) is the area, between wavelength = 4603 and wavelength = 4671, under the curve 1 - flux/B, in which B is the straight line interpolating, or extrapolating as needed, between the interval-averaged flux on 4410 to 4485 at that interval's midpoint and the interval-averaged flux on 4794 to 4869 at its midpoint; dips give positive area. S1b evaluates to 8.04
